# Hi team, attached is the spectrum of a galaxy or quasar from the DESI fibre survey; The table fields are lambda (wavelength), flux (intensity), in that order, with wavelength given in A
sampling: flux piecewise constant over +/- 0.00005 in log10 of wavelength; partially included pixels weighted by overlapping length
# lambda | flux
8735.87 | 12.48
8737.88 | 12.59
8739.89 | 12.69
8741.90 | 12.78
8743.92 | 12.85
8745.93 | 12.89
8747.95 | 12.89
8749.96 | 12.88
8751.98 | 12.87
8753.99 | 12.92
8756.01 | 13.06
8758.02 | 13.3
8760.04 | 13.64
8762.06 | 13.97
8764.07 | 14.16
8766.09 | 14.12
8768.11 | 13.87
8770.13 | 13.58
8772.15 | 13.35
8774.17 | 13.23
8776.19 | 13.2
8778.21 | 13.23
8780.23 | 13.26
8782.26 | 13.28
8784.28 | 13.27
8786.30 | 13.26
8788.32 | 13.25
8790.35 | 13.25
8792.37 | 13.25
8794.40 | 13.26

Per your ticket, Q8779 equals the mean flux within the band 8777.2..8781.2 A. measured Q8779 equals 13.3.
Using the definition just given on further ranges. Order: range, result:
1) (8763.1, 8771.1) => 13.9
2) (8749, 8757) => 12.9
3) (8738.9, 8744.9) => 12.8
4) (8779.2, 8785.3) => 13.3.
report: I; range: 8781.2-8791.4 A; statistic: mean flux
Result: 13.3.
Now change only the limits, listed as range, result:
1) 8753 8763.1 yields 13.4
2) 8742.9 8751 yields 12.9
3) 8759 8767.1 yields 14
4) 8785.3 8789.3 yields 13.3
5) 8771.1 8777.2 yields 13.3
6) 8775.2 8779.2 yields 13.2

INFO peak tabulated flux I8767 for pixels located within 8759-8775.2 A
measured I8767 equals 14.16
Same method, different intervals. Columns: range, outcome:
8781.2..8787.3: 13.28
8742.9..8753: 12.89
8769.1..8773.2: 13.58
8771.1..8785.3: 13.35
